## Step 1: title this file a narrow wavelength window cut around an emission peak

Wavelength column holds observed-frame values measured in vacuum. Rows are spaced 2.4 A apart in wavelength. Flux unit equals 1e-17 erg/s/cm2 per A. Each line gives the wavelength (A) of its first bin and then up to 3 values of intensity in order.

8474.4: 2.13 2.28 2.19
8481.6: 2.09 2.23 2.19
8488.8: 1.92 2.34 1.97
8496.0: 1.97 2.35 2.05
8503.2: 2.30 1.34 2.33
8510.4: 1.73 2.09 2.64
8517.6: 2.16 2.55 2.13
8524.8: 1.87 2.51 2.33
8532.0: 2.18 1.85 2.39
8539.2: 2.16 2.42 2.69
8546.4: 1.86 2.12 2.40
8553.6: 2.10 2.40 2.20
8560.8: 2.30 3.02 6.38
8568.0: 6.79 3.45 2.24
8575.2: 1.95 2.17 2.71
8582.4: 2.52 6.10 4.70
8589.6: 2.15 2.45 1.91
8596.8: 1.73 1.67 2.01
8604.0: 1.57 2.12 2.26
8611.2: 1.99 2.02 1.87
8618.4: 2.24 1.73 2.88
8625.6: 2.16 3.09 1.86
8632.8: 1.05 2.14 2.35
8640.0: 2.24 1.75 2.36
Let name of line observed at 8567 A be [S II] 6716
